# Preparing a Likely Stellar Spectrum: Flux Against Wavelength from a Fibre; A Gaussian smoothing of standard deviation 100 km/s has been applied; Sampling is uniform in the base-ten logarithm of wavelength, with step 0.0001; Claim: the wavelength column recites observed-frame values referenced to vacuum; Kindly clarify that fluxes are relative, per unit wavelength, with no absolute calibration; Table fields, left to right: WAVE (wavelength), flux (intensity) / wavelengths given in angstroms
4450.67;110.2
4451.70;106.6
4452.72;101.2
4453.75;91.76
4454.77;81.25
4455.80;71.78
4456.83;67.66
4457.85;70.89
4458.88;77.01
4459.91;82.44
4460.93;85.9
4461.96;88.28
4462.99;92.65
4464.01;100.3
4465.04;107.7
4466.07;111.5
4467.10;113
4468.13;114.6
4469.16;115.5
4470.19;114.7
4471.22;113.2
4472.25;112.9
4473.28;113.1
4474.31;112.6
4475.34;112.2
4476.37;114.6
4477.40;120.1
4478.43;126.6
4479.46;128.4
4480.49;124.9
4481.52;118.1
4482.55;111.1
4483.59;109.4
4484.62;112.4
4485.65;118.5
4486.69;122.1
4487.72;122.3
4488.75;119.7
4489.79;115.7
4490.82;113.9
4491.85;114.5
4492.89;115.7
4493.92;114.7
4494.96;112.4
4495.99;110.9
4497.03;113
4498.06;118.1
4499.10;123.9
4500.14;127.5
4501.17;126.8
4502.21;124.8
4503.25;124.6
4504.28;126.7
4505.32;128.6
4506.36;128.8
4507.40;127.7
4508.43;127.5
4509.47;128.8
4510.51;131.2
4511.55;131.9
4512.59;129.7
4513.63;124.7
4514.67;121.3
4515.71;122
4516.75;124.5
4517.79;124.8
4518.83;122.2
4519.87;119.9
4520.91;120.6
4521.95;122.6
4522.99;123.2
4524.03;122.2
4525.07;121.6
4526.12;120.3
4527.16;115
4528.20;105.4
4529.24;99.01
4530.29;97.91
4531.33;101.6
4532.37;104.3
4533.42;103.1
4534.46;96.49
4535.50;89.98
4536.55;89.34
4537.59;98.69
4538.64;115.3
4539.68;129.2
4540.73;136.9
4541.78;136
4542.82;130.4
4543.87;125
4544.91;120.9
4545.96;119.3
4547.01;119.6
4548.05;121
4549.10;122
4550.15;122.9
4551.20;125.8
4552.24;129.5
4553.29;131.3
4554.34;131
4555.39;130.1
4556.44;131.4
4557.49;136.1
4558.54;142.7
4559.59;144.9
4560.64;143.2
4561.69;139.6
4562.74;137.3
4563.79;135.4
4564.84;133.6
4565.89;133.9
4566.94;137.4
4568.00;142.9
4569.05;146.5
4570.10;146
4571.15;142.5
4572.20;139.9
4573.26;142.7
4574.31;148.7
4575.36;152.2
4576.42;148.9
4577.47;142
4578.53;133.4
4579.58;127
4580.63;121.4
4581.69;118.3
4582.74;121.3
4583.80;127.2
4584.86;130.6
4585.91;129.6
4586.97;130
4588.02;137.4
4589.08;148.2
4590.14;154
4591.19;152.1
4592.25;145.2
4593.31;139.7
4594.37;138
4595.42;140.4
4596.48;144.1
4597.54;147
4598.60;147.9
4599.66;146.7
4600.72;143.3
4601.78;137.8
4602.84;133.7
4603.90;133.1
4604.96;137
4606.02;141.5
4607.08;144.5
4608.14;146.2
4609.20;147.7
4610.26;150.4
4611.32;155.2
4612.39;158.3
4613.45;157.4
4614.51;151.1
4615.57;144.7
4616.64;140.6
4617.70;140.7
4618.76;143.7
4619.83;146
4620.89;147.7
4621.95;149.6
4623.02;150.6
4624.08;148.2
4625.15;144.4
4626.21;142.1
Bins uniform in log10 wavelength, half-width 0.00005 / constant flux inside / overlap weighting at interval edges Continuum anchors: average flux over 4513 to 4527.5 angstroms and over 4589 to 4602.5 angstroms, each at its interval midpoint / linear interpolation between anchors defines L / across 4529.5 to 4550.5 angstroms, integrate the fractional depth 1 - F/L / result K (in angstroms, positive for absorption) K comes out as 2.3 angstroms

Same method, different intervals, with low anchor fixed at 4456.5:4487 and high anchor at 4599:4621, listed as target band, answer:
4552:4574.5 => -1.0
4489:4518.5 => -1.7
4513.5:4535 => 1.2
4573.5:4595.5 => 0.1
